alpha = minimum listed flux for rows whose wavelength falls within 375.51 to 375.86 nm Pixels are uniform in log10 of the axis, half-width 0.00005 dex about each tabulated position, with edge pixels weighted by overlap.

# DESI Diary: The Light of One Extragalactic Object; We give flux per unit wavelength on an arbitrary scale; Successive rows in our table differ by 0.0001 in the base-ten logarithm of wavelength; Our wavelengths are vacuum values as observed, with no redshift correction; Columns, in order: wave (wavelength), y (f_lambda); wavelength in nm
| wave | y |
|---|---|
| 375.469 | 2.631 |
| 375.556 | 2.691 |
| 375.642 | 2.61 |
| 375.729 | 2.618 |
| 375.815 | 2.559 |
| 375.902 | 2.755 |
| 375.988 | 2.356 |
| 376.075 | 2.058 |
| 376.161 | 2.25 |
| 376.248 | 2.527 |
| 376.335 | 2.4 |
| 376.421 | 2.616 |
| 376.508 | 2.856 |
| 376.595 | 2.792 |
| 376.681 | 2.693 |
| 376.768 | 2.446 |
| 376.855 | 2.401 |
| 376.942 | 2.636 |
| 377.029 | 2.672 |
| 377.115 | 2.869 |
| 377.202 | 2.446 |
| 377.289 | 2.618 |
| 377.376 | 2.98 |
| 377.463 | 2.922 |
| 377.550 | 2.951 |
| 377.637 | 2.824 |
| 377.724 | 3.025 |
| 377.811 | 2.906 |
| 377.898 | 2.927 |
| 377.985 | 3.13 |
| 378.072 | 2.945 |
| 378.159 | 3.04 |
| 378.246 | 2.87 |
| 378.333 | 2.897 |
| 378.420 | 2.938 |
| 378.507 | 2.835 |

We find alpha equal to 2.559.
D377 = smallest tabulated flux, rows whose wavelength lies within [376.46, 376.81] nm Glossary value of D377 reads 2.446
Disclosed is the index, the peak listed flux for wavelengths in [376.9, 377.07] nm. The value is 2.672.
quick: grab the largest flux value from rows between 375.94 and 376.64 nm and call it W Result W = 2.856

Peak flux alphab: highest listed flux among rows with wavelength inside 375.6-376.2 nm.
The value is 2.755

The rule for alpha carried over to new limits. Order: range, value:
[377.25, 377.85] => 2.618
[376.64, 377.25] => 2.401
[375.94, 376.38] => 2.058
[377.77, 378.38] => 2.87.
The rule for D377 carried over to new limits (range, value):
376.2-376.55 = 2.4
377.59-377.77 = 2.824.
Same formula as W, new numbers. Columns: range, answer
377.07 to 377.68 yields 2.98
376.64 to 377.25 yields 2.869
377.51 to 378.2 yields 3.13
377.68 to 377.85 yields 3.025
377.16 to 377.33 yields 2.618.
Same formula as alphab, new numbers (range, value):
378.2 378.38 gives 2.897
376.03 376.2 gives 2.25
